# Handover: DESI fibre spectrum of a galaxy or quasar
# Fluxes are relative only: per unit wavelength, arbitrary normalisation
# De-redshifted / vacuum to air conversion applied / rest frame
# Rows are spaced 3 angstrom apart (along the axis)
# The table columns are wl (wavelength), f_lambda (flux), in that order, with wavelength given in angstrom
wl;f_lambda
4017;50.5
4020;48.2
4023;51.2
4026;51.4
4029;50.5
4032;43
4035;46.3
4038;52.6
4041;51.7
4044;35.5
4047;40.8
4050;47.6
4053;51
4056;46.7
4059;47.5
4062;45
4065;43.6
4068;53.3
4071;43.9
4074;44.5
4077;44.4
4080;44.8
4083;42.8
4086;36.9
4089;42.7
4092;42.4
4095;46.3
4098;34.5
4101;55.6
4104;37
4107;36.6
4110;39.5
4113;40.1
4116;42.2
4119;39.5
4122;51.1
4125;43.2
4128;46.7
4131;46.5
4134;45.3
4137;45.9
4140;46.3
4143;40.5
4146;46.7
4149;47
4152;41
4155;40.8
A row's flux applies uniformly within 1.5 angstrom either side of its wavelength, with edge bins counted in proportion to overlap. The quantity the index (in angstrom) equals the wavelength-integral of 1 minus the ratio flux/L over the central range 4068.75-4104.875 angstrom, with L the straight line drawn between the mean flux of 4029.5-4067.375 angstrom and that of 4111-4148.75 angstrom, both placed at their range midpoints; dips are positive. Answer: 1.7 angstrom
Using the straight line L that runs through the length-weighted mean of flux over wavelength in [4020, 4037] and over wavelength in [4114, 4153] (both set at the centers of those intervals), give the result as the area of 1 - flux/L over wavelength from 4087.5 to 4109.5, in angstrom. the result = 1.9 angstrom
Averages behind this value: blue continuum 48.6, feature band 42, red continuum 44.8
